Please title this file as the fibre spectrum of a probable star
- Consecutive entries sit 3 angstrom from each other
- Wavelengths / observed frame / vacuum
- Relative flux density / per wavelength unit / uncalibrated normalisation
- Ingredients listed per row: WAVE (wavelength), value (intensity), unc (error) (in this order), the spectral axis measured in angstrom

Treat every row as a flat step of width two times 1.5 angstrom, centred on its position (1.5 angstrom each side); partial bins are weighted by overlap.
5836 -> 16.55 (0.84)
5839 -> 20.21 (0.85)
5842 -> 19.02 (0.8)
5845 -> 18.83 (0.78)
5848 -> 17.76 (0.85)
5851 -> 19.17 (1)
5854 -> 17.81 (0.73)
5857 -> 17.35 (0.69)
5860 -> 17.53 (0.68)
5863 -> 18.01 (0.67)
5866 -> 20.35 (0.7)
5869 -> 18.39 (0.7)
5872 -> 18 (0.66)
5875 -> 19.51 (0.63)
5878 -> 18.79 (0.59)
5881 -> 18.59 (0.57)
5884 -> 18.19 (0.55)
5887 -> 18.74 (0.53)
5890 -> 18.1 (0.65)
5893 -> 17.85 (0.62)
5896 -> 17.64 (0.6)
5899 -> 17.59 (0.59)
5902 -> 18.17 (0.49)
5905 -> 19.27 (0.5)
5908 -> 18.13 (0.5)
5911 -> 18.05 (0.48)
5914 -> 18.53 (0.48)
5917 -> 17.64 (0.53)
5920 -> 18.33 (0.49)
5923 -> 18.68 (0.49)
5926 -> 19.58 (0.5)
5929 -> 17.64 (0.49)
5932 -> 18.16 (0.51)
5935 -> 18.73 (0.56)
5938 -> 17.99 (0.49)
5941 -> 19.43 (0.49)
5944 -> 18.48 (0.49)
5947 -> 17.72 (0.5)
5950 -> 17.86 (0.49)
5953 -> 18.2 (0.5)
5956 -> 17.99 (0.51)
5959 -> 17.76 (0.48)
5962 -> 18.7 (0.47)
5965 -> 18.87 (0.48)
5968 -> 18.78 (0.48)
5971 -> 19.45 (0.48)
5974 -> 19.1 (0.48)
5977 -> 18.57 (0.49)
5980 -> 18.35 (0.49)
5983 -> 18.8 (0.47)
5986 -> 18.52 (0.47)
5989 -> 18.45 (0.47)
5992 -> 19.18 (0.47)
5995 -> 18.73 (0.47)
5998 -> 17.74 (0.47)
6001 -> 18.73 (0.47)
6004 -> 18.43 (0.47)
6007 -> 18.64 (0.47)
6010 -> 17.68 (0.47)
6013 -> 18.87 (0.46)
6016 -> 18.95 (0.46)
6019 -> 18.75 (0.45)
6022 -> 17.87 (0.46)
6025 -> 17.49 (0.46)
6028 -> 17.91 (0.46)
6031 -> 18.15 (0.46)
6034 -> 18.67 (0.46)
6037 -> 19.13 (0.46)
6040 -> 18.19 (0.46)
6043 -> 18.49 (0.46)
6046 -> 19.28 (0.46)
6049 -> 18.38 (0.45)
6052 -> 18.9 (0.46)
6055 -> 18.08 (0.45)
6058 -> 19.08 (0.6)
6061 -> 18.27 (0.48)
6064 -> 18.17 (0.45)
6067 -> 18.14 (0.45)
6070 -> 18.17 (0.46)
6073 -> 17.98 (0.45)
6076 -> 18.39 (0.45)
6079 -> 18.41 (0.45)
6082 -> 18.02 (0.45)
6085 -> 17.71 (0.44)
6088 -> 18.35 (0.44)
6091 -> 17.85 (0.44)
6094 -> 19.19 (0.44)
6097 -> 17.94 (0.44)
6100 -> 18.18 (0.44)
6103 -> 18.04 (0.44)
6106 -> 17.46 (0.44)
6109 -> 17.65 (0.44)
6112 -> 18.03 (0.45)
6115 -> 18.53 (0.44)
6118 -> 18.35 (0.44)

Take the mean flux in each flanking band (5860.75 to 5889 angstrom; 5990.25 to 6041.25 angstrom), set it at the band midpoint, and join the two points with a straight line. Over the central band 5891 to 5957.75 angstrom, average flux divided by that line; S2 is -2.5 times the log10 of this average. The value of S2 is 0.02 mag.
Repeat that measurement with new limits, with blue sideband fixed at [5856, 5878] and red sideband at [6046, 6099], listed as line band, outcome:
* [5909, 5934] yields 0.01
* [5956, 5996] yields -0.02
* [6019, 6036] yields 0.01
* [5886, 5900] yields 0.03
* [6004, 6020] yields -0.01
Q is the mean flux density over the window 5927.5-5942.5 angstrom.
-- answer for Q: 18.4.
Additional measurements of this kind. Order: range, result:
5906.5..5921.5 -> 18.1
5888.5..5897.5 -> 17.9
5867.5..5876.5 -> 18.6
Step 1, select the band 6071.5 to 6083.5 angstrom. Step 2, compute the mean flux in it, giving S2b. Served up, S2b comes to 18.2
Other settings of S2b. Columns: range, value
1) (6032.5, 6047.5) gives 18.8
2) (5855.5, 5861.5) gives 17.4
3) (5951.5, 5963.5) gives 18.2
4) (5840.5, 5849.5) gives 18.5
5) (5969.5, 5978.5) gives 19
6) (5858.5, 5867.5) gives 18.6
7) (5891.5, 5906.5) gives 18.1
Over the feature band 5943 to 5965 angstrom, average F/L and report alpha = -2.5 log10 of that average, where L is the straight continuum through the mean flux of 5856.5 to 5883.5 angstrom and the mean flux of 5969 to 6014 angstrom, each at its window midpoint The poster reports 0.03 mag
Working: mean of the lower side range 18.5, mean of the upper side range 18.6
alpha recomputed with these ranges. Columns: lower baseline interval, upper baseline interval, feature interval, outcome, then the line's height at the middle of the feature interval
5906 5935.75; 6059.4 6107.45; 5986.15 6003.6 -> -0.02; 18.3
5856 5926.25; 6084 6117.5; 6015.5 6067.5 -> -0.02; 18.2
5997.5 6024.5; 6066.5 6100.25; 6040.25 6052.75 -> -0.02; 18.3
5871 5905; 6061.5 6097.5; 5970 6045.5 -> -0.02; 18.3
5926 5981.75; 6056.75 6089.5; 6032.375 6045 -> -0.02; 18.3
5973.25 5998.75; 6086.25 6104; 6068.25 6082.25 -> 0.01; 18.3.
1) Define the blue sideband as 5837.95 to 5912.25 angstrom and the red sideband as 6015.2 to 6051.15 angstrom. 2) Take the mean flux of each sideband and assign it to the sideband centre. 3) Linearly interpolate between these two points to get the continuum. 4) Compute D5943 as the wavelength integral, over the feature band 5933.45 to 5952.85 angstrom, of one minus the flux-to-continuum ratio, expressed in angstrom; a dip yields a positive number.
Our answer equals 0.1 angstrom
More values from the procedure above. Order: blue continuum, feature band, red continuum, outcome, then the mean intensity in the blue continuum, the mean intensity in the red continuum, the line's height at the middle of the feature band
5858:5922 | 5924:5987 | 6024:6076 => -0.50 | 18.3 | 18.4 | 18.4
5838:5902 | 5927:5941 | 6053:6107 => 0.03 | 18.4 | 18.2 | 18.4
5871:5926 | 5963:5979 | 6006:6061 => -0.44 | 18.4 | 18.5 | 18.4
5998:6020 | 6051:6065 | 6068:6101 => -0.14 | 18.5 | 18.2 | 18.3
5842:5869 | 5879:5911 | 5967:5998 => 0.47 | 18.4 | 18.7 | 18.5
